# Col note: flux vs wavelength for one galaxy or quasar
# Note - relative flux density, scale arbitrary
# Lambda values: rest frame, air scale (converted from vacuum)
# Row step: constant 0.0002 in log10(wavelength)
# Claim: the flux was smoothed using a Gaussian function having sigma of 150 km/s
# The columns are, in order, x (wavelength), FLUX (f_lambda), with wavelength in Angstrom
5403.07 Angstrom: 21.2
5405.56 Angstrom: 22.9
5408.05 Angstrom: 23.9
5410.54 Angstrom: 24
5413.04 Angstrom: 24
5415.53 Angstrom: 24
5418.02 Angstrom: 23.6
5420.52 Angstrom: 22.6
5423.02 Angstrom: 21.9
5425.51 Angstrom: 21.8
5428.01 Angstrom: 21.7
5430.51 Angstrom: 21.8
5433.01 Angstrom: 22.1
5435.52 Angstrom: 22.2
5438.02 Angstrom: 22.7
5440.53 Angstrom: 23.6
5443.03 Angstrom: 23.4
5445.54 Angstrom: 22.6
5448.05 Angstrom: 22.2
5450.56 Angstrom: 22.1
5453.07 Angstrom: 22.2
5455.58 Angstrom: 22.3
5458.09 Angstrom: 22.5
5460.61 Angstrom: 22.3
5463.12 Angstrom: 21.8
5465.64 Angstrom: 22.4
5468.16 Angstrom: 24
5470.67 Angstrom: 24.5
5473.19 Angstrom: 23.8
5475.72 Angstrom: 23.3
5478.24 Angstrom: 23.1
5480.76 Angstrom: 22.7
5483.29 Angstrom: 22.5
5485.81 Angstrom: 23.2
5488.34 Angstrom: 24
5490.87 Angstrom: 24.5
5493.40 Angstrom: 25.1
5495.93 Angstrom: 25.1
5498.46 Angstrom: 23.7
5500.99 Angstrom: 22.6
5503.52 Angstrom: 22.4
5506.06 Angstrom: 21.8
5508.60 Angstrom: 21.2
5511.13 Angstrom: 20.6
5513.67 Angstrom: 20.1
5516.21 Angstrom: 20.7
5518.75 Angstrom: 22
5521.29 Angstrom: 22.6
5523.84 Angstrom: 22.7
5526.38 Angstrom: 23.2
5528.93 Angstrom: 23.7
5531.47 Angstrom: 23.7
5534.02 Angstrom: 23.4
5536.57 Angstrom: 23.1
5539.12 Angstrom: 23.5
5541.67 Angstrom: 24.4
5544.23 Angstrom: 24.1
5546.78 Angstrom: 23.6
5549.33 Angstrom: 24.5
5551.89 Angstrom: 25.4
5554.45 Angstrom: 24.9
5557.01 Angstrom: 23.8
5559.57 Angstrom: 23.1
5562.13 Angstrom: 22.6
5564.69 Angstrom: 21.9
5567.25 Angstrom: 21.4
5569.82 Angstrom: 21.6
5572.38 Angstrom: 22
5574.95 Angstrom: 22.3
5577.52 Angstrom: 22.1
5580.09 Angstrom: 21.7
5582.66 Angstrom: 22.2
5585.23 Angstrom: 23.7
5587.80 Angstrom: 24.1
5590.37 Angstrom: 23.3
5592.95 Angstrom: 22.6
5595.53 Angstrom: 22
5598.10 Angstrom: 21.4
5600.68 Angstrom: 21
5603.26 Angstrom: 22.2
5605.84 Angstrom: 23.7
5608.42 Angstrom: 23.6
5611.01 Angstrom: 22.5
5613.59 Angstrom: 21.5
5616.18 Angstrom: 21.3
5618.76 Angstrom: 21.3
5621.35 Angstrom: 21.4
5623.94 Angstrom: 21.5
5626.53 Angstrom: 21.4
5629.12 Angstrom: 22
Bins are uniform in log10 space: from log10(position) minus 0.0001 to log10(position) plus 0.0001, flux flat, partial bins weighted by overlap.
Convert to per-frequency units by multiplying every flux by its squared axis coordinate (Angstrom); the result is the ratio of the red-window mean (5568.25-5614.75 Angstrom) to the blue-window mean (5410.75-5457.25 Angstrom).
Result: 1.05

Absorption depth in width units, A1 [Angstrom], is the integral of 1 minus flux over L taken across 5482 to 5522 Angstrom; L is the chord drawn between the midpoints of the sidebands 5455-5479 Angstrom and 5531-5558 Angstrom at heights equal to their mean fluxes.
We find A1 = 1.4 Angstrom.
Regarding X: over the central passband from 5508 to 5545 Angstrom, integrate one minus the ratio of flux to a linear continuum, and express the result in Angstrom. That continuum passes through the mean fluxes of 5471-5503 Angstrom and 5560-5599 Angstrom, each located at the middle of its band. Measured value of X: 0.75 Angstrom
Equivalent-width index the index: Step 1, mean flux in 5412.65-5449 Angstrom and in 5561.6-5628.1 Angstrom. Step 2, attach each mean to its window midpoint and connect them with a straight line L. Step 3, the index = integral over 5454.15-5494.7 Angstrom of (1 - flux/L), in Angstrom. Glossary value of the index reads -1.3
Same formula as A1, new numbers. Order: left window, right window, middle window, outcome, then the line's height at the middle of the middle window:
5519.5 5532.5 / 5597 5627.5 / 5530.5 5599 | -1.4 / 22.6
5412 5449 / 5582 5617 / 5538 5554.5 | -1.3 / 22.6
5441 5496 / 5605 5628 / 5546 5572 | -0.9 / 22.4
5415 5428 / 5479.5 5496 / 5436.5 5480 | 0.7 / 23.3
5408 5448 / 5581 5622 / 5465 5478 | -0.5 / 22.7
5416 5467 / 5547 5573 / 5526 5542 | -0.4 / 23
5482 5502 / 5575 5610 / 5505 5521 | 1.7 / 23.6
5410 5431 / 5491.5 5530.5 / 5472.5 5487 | -0.3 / 22.6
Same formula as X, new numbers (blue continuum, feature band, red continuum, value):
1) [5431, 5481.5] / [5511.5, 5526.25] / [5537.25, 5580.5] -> 0.8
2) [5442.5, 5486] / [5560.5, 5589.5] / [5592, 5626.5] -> -0.2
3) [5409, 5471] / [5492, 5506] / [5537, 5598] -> -0.5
